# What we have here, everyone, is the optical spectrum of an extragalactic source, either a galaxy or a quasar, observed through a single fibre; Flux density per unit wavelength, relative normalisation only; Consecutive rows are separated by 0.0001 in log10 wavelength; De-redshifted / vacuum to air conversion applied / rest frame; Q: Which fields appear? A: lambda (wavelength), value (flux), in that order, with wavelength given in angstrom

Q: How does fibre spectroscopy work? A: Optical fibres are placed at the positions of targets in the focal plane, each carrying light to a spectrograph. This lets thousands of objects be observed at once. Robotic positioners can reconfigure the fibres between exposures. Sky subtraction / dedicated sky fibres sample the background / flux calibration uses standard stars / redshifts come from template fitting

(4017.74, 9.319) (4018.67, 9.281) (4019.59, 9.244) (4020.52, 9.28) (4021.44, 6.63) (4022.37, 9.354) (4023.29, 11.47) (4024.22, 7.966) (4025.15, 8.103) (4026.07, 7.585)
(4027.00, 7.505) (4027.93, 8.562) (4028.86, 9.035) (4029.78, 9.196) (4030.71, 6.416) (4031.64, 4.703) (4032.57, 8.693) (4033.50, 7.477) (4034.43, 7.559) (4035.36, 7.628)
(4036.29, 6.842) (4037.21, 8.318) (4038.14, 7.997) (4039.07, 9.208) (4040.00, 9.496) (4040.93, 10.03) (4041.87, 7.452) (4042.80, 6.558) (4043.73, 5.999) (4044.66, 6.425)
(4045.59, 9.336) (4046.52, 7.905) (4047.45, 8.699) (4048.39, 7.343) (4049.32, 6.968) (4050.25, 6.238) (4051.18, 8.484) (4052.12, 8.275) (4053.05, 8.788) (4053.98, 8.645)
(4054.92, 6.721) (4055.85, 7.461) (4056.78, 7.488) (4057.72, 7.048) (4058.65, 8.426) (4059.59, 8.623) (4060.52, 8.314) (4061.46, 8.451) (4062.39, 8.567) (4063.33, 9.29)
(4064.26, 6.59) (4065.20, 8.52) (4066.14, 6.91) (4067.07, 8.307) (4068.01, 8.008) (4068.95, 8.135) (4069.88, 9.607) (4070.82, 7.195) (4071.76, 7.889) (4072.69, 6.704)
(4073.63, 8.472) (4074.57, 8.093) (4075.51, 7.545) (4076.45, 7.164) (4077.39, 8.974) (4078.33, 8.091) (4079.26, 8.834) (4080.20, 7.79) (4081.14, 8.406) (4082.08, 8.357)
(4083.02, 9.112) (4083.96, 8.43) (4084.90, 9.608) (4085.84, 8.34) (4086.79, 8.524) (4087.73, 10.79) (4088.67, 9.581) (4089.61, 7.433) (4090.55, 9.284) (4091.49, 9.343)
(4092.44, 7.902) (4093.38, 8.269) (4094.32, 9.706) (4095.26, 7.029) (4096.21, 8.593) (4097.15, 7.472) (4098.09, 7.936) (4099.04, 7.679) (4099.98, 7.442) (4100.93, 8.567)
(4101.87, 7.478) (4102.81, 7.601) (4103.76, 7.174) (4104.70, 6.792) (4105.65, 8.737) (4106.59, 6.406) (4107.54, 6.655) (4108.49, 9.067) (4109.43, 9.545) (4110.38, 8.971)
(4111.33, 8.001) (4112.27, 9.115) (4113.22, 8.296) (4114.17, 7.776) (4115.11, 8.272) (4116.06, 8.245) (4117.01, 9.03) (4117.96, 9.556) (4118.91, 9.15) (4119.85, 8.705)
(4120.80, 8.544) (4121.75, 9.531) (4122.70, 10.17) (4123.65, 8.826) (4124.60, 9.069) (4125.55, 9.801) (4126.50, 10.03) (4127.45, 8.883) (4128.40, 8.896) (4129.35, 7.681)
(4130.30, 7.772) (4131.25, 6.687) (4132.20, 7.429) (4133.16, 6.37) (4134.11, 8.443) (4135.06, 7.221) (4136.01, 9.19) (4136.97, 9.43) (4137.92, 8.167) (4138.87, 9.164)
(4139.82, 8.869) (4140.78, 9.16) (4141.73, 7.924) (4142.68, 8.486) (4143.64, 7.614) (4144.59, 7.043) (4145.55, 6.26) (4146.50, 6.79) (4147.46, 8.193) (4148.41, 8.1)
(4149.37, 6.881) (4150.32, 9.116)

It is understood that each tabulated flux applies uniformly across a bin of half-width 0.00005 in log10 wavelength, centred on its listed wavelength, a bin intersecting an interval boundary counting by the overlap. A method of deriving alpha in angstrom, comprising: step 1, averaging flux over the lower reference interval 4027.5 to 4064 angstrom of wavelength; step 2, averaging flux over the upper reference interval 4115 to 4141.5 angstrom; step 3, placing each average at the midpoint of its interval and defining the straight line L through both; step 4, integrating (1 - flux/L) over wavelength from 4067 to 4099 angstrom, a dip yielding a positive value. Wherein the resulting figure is -0.5 angstrom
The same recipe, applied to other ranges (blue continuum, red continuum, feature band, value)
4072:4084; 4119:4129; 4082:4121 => 1.3 angstrom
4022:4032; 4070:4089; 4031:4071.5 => 2.1 angstrom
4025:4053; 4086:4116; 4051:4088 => -0.9 angstrom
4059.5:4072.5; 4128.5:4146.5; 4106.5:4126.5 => -2.0 angstrom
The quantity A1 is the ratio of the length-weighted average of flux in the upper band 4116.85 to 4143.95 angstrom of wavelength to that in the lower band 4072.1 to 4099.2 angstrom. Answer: 1.0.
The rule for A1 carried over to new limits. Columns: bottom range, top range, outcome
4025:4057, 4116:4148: 1.08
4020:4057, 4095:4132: 1.05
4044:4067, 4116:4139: 1.09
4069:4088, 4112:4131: 1.06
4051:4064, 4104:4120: 1.02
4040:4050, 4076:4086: 1.10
